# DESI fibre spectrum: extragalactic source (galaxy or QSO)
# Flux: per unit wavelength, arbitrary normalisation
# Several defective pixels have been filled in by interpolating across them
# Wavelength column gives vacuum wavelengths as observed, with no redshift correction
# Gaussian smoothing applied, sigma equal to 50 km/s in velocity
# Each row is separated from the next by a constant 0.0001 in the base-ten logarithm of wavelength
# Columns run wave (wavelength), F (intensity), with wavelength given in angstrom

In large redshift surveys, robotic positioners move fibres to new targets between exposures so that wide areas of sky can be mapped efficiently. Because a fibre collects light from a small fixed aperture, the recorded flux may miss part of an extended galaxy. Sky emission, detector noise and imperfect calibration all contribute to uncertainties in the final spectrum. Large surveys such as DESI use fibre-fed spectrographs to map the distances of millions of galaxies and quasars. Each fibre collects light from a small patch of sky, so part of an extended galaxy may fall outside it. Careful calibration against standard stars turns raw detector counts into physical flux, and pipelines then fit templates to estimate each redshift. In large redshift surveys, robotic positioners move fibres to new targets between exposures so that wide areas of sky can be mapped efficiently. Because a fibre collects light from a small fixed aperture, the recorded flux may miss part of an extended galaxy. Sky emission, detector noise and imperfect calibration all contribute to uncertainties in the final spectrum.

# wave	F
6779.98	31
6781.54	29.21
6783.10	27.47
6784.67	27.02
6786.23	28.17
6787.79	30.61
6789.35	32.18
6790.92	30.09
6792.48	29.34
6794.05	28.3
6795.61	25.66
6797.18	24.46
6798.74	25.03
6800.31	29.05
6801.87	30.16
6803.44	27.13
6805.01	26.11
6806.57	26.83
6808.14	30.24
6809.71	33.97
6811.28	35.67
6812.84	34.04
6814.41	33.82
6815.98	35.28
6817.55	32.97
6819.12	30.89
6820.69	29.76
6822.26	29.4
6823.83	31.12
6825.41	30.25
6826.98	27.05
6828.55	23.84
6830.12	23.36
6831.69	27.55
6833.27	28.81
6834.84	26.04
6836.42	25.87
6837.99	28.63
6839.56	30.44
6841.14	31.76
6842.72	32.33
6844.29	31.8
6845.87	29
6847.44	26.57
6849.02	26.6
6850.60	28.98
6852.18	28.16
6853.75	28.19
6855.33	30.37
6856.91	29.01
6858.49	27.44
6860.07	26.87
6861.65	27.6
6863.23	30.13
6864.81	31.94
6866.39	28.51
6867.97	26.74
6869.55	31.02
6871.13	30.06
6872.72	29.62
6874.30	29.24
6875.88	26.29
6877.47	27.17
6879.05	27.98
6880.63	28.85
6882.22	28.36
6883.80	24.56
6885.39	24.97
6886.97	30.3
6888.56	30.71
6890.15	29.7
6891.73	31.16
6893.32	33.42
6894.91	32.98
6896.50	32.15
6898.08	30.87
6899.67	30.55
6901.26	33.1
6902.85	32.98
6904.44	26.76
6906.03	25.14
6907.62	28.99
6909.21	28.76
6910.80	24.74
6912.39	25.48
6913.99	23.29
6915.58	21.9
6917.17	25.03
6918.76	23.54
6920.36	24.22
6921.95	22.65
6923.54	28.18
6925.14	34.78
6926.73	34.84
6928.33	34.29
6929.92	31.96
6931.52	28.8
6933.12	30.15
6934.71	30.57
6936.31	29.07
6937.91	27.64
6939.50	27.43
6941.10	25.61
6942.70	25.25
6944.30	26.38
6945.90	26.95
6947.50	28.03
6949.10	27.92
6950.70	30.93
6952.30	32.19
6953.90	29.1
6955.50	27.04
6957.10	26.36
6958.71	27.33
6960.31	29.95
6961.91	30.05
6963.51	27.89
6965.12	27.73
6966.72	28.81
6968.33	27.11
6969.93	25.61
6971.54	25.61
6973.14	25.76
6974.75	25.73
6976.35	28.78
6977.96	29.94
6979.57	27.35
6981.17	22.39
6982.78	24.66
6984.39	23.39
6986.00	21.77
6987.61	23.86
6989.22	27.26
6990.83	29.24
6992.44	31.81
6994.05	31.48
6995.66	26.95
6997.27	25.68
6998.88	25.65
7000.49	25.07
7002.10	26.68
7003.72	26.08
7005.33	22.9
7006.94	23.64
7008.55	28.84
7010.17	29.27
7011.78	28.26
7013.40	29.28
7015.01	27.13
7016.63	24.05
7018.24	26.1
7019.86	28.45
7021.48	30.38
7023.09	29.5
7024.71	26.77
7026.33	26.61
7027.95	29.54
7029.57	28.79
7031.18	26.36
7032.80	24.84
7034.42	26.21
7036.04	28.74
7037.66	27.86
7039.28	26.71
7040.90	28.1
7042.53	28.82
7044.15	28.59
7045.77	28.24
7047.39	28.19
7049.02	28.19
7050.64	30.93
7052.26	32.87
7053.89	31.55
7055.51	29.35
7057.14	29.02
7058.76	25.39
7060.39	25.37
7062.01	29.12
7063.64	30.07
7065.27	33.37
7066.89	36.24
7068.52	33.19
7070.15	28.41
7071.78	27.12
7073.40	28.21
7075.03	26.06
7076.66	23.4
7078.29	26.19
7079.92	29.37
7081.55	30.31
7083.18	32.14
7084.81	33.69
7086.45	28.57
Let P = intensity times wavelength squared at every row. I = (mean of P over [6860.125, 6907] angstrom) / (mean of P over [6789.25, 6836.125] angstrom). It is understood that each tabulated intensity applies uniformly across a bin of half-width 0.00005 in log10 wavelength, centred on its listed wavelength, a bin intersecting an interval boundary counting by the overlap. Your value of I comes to 1.03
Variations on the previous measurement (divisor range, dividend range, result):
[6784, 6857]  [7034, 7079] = 1.06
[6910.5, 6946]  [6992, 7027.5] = 1.01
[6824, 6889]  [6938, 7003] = 0.99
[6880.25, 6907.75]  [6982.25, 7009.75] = 0.91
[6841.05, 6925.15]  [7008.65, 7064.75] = 1.04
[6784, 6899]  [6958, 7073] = 1.00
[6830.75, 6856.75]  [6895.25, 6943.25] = 1.01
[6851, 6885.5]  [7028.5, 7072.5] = 1.07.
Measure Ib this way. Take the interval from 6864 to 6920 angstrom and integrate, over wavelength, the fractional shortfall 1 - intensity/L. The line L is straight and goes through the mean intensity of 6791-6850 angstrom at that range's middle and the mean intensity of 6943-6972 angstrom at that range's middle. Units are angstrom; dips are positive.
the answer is 0.3 angstrom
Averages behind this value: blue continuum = 29.2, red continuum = 28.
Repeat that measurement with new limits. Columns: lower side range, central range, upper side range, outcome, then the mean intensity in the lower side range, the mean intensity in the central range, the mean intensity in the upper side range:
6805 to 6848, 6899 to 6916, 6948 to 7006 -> 0.5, 29.9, 27.5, 27.1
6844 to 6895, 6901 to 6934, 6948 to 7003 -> 0.1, 28.8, 28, 27.3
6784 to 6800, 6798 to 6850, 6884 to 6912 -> -1.6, 28.1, 29.4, 29.7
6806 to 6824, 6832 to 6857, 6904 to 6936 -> 1.6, 32.1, 28.9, 27.7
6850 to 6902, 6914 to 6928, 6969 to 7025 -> 0.7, 29.3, 26.9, 26.7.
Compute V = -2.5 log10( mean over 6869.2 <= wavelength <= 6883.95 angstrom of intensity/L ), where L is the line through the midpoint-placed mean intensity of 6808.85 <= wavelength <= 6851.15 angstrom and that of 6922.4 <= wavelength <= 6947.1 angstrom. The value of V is 0.05 mag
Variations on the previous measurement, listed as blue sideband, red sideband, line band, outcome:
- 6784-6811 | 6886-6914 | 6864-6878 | 0.01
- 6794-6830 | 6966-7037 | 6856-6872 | -0.01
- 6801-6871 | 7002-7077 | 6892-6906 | -0.08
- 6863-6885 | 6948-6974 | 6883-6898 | -0.06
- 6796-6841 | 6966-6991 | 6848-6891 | -0.01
